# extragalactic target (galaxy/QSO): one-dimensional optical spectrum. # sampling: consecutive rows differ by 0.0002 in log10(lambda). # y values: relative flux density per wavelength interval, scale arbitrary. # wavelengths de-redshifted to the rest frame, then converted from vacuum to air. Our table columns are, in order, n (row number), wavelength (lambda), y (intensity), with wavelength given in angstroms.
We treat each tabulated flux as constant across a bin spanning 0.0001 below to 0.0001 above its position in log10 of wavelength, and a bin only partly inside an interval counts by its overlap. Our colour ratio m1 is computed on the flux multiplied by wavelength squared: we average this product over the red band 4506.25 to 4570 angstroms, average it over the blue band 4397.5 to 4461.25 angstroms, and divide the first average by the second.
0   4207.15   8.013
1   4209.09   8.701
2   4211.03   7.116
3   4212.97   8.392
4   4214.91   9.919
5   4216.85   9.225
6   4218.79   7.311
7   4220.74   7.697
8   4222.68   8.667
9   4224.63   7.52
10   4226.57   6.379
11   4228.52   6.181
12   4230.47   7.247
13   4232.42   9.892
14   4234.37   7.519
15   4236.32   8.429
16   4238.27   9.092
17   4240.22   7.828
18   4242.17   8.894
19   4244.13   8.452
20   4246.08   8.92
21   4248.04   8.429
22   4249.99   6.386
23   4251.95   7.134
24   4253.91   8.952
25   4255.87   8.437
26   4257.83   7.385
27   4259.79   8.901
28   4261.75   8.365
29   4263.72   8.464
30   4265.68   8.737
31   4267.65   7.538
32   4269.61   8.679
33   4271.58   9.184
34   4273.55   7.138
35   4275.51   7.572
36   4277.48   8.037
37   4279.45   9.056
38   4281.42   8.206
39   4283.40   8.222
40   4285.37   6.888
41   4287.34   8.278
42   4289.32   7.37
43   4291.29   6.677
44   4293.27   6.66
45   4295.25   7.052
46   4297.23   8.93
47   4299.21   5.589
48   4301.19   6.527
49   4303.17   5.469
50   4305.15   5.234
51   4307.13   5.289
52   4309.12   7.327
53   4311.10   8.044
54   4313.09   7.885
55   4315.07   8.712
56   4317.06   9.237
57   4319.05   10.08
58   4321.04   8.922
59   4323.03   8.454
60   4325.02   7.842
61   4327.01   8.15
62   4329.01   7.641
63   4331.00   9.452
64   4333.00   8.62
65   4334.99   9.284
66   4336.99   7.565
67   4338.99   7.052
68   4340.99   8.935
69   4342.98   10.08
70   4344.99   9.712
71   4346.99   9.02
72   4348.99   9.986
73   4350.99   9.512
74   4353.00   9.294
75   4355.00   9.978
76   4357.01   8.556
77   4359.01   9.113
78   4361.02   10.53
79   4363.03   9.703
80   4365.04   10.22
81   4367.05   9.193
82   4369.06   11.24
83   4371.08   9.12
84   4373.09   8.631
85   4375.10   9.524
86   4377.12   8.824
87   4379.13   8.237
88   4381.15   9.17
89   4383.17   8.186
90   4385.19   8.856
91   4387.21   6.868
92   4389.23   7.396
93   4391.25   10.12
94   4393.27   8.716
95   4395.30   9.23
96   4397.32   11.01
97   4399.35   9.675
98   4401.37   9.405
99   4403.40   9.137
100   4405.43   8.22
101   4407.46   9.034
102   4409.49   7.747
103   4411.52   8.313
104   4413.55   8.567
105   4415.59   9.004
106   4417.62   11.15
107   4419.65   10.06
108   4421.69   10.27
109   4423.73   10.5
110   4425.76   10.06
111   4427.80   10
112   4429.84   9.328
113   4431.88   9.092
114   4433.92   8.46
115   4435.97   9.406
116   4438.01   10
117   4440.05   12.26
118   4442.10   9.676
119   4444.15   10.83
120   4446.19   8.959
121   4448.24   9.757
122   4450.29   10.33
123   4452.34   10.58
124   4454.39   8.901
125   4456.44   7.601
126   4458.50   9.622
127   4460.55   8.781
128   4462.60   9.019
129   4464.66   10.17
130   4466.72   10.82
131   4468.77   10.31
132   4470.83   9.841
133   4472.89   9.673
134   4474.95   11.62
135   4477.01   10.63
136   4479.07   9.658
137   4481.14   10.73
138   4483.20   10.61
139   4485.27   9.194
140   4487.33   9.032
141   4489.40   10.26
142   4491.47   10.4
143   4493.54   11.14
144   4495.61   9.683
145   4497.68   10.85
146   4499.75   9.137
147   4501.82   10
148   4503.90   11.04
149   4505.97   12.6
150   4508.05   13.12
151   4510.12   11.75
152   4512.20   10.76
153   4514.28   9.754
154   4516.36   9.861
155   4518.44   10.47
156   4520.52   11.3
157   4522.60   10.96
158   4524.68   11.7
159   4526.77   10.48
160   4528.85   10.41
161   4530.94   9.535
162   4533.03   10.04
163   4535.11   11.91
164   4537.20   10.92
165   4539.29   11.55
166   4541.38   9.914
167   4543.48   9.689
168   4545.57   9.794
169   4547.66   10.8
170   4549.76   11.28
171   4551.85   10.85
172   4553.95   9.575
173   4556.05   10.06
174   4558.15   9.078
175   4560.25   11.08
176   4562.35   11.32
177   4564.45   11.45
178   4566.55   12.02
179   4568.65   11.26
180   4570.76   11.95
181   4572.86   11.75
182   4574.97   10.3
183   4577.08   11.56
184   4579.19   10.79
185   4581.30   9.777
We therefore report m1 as 1.19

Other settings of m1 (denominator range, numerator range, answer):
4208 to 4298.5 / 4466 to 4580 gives 1.50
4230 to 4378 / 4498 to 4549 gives 1.42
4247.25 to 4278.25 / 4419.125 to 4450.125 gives 1.33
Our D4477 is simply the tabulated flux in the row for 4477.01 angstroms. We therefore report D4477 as 10.63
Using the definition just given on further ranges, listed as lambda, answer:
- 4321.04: 8.922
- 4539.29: 11.55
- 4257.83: 7.385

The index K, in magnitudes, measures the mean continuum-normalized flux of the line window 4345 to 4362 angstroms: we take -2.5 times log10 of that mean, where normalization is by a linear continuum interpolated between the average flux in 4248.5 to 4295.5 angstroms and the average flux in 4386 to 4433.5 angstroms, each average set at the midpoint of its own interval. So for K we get -0.10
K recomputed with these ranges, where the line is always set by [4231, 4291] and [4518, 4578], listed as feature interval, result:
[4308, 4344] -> 0.03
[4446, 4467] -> 0.05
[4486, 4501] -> 0.03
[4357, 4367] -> -0.07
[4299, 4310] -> 0.40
